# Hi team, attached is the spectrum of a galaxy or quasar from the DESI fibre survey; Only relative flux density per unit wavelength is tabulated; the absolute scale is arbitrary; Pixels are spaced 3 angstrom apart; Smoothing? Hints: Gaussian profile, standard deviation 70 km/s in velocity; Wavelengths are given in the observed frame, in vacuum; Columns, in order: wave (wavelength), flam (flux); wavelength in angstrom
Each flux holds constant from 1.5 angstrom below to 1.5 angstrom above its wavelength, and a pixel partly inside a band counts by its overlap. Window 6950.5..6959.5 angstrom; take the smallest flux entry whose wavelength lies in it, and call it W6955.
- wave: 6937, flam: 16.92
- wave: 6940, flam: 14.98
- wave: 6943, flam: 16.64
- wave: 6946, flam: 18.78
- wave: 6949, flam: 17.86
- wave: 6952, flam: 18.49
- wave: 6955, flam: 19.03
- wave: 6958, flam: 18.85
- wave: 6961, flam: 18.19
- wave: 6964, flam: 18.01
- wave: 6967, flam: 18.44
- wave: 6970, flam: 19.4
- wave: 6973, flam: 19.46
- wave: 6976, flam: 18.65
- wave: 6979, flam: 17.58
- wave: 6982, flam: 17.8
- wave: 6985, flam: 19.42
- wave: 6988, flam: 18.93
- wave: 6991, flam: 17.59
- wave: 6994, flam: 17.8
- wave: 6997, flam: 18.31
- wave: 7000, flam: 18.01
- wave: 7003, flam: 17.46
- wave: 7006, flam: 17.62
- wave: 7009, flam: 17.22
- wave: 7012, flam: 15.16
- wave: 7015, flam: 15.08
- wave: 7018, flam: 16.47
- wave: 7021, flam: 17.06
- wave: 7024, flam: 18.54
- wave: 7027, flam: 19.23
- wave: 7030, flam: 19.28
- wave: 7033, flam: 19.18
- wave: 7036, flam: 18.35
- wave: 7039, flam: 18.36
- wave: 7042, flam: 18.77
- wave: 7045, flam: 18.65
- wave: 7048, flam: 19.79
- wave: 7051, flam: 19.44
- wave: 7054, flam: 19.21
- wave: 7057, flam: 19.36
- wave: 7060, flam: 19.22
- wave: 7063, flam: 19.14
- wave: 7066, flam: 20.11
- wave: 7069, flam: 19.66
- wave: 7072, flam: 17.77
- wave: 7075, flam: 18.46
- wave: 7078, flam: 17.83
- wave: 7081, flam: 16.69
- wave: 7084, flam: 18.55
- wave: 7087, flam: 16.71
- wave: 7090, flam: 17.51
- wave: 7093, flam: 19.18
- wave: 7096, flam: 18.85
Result 18.49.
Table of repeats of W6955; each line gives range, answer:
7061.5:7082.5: 16.69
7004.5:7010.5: 17.22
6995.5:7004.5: 17.46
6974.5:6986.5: 17.58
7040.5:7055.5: 18.65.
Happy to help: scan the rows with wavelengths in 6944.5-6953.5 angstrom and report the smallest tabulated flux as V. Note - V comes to 17.86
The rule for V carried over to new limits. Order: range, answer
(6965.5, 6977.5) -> 18.44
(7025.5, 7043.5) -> 18.35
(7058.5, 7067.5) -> 19.14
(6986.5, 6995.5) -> 17.59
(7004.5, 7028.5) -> 15.08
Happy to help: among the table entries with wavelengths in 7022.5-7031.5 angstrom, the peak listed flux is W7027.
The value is 19.28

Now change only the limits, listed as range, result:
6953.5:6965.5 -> 19.03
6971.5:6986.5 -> 19.46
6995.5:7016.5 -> 18.31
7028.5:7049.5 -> 19.79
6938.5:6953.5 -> 18.78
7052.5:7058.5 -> 19.36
